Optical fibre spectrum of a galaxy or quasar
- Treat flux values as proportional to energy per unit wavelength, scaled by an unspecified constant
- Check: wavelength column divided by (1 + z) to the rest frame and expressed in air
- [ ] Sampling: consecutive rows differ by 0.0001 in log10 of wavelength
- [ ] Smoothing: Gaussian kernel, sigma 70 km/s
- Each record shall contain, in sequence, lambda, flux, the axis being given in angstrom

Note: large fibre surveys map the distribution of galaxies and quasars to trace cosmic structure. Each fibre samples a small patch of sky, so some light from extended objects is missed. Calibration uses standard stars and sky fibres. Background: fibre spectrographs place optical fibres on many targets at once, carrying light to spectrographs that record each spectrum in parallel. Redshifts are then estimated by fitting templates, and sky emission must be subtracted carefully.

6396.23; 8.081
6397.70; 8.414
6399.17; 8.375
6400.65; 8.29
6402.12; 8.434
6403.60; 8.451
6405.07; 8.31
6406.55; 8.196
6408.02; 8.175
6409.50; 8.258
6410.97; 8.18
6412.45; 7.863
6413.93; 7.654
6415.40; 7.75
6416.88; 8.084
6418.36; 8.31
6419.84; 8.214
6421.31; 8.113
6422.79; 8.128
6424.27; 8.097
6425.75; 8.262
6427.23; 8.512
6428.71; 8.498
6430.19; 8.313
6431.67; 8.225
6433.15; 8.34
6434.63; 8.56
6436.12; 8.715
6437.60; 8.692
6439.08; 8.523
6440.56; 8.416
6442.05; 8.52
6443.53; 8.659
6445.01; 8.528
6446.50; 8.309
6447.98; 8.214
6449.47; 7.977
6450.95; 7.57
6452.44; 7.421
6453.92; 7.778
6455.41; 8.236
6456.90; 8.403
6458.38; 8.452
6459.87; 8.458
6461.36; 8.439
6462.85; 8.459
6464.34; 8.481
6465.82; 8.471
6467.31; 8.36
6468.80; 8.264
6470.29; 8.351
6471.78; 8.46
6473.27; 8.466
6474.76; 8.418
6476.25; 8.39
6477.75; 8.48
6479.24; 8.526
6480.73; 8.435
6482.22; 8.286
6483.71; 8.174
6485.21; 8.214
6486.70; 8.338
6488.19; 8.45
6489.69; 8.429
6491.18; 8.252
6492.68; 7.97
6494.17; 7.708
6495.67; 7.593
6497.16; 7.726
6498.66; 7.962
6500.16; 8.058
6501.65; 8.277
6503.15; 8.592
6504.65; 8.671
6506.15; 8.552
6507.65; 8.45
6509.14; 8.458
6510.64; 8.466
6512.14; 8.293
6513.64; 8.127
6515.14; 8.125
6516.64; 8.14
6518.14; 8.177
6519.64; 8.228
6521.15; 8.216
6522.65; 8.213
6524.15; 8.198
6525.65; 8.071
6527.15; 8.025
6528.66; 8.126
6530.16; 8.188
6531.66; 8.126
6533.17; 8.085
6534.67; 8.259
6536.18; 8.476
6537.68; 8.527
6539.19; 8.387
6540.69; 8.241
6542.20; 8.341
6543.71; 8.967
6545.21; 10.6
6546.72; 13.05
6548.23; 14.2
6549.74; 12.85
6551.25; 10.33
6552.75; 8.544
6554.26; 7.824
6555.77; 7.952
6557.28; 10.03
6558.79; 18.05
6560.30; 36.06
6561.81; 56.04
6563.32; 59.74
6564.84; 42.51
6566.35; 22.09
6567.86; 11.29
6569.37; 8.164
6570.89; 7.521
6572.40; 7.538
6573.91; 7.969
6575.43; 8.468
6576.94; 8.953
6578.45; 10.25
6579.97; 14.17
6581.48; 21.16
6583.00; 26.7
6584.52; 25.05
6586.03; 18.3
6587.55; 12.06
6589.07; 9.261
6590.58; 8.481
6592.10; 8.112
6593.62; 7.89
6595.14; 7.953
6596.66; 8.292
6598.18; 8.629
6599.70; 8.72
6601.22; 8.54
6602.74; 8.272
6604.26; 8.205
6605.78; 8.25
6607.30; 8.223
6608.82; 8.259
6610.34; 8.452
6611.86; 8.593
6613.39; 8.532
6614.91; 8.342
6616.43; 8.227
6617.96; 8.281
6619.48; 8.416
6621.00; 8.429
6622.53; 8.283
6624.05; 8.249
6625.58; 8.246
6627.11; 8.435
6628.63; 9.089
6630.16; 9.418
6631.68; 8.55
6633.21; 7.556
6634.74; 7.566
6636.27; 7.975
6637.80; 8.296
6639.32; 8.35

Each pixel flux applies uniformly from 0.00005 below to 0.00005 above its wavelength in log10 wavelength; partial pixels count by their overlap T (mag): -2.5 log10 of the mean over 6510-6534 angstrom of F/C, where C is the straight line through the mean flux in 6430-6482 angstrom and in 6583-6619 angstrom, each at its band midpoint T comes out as 0.12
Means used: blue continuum 8.35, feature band 8.17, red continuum 10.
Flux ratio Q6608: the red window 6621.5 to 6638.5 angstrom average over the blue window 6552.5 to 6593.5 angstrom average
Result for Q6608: 0.47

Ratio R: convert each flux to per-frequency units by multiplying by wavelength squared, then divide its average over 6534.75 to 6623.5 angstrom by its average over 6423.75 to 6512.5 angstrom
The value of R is 1.62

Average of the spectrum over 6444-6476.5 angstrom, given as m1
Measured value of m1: 8.27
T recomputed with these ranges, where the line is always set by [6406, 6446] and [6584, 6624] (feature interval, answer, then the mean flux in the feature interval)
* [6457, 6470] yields 0.01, 8.42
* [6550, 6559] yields -0.12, 10.1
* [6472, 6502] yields 0.06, 8.21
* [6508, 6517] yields 0.07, 8.29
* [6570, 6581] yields -0.04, 9.56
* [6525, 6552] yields -0.04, 9.39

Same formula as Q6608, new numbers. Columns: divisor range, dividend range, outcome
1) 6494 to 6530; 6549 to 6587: 2.28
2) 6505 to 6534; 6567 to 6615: 1.29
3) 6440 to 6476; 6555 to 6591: 2.31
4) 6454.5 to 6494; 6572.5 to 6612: 1.32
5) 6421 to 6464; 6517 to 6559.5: 1.13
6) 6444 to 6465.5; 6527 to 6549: 1.12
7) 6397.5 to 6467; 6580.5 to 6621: 1.29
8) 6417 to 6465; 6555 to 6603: 1.98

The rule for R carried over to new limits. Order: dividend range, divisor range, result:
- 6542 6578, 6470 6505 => 2.11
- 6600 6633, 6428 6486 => 1.06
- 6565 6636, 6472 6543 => 1.30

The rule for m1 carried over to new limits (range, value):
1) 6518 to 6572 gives 14.1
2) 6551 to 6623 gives 13.8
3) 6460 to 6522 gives 8.29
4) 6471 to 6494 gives 8.34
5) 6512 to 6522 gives 8.18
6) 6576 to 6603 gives 12.3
